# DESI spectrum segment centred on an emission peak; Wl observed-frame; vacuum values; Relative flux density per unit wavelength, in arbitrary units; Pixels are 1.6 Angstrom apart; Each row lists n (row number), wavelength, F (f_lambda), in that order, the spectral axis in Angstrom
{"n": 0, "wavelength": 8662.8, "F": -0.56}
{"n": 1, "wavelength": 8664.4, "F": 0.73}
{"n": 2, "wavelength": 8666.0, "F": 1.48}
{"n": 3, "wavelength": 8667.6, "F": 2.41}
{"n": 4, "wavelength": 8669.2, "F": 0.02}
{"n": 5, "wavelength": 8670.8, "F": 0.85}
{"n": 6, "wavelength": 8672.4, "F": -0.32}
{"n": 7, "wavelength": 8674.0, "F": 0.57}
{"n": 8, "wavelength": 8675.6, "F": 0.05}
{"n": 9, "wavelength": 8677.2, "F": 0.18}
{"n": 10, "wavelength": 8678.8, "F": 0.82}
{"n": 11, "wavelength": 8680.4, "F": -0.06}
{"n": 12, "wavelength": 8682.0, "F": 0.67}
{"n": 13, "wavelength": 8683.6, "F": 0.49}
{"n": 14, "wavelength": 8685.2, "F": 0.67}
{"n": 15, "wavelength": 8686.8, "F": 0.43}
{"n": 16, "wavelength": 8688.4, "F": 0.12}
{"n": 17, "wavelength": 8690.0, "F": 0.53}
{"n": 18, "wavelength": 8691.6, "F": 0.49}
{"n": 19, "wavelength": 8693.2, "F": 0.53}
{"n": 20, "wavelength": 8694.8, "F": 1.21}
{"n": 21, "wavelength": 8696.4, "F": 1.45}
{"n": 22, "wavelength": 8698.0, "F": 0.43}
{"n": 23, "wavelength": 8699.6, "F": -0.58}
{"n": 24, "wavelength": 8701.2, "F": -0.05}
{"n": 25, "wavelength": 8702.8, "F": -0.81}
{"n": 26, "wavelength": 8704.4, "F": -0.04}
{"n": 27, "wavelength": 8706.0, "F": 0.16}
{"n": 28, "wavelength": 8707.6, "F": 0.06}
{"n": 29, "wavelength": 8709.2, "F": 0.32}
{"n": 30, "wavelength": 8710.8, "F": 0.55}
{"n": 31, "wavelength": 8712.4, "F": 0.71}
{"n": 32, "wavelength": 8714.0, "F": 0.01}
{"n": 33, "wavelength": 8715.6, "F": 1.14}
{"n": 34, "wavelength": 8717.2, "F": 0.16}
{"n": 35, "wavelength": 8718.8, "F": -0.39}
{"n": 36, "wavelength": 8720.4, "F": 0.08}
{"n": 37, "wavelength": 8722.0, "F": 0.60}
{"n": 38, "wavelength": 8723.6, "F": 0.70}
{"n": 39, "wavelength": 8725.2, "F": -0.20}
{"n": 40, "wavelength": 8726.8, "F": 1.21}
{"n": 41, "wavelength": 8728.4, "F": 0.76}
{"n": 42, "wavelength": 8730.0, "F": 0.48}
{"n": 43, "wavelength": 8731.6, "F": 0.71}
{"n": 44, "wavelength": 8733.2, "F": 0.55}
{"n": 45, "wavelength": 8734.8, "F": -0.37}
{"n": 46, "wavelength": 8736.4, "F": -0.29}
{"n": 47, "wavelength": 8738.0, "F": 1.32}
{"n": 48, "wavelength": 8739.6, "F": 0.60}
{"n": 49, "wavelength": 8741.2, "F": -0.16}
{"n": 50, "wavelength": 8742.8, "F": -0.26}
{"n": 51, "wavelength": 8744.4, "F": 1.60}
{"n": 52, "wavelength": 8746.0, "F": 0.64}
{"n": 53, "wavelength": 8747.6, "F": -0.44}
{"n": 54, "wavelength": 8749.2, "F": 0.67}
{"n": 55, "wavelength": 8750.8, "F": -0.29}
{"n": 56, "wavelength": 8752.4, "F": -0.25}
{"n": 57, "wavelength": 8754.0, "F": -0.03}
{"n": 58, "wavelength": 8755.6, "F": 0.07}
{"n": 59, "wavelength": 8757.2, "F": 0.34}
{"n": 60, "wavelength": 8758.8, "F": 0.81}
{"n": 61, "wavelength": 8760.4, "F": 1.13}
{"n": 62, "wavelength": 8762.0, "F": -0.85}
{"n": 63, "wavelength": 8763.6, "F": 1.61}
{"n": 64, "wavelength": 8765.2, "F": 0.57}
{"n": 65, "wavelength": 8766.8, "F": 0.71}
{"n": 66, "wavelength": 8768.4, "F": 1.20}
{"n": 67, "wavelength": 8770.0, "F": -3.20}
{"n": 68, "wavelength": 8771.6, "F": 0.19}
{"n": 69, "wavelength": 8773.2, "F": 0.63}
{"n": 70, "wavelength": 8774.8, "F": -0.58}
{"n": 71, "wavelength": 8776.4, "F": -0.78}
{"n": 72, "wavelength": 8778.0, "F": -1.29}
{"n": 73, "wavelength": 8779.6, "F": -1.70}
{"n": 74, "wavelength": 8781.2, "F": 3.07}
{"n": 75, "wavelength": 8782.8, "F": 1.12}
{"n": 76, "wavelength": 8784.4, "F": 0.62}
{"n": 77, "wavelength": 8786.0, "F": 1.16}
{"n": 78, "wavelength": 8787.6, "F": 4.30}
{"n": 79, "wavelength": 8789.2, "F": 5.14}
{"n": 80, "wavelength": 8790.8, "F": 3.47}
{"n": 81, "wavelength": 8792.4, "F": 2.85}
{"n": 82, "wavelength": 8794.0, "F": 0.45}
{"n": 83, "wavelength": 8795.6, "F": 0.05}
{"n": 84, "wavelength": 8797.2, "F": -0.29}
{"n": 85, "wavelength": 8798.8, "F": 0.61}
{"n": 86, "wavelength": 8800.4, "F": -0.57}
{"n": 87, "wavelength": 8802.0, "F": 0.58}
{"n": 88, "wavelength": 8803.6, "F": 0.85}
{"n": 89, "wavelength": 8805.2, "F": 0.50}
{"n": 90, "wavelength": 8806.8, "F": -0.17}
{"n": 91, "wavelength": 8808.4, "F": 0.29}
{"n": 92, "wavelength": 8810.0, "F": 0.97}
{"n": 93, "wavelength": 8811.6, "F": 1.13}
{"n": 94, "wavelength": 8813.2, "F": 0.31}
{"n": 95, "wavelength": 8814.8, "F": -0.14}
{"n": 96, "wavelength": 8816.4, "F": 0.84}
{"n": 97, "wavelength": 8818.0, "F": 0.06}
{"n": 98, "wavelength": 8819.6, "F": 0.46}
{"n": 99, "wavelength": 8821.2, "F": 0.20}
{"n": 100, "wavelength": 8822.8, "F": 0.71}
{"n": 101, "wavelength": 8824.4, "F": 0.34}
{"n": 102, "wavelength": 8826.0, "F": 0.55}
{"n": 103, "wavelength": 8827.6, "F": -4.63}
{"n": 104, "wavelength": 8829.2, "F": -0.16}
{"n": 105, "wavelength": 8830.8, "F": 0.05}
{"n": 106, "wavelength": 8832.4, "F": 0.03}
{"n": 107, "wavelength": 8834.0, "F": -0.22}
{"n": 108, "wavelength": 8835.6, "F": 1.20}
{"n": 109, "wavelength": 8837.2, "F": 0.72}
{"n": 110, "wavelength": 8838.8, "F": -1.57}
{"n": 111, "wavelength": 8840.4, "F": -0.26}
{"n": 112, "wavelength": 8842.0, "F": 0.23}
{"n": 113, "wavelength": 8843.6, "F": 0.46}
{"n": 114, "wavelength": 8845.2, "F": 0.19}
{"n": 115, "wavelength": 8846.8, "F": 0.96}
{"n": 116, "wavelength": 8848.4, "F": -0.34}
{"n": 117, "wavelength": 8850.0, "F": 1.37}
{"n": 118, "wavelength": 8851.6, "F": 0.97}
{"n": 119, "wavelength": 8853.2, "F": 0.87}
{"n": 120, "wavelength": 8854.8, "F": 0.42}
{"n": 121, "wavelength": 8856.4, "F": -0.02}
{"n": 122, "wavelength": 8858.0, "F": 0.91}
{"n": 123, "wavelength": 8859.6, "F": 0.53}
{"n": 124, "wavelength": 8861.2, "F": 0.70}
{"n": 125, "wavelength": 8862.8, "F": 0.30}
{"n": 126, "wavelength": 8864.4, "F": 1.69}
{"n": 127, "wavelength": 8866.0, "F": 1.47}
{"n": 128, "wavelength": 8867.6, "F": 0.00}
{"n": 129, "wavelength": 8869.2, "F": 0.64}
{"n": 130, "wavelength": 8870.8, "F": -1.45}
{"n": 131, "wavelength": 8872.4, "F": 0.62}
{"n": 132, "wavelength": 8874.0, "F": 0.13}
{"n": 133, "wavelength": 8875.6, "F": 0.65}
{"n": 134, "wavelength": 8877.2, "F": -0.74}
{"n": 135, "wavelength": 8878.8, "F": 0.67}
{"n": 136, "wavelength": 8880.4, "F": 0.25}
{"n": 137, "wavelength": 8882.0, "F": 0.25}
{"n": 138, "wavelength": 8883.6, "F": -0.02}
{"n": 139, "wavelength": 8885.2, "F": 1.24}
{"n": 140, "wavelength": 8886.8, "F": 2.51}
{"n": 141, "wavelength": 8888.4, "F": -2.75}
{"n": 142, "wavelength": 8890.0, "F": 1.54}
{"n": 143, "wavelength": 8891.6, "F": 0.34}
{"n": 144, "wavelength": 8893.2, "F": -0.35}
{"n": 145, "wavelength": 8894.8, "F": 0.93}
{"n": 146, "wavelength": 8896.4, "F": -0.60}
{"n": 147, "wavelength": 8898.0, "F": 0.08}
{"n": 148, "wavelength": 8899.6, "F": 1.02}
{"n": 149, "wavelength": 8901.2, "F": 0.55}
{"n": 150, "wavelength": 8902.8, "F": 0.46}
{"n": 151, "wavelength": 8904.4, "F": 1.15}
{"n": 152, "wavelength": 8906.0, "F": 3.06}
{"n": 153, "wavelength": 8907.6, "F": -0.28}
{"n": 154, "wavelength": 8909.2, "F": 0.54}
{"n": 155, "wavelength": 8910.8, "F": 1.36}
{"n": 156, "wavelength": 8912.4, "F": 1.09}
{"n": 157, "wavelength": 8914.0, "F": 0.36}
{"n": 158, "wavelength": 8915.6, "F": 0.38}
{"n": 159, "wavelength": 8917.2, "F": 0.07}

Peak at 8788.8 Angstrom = H-beta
